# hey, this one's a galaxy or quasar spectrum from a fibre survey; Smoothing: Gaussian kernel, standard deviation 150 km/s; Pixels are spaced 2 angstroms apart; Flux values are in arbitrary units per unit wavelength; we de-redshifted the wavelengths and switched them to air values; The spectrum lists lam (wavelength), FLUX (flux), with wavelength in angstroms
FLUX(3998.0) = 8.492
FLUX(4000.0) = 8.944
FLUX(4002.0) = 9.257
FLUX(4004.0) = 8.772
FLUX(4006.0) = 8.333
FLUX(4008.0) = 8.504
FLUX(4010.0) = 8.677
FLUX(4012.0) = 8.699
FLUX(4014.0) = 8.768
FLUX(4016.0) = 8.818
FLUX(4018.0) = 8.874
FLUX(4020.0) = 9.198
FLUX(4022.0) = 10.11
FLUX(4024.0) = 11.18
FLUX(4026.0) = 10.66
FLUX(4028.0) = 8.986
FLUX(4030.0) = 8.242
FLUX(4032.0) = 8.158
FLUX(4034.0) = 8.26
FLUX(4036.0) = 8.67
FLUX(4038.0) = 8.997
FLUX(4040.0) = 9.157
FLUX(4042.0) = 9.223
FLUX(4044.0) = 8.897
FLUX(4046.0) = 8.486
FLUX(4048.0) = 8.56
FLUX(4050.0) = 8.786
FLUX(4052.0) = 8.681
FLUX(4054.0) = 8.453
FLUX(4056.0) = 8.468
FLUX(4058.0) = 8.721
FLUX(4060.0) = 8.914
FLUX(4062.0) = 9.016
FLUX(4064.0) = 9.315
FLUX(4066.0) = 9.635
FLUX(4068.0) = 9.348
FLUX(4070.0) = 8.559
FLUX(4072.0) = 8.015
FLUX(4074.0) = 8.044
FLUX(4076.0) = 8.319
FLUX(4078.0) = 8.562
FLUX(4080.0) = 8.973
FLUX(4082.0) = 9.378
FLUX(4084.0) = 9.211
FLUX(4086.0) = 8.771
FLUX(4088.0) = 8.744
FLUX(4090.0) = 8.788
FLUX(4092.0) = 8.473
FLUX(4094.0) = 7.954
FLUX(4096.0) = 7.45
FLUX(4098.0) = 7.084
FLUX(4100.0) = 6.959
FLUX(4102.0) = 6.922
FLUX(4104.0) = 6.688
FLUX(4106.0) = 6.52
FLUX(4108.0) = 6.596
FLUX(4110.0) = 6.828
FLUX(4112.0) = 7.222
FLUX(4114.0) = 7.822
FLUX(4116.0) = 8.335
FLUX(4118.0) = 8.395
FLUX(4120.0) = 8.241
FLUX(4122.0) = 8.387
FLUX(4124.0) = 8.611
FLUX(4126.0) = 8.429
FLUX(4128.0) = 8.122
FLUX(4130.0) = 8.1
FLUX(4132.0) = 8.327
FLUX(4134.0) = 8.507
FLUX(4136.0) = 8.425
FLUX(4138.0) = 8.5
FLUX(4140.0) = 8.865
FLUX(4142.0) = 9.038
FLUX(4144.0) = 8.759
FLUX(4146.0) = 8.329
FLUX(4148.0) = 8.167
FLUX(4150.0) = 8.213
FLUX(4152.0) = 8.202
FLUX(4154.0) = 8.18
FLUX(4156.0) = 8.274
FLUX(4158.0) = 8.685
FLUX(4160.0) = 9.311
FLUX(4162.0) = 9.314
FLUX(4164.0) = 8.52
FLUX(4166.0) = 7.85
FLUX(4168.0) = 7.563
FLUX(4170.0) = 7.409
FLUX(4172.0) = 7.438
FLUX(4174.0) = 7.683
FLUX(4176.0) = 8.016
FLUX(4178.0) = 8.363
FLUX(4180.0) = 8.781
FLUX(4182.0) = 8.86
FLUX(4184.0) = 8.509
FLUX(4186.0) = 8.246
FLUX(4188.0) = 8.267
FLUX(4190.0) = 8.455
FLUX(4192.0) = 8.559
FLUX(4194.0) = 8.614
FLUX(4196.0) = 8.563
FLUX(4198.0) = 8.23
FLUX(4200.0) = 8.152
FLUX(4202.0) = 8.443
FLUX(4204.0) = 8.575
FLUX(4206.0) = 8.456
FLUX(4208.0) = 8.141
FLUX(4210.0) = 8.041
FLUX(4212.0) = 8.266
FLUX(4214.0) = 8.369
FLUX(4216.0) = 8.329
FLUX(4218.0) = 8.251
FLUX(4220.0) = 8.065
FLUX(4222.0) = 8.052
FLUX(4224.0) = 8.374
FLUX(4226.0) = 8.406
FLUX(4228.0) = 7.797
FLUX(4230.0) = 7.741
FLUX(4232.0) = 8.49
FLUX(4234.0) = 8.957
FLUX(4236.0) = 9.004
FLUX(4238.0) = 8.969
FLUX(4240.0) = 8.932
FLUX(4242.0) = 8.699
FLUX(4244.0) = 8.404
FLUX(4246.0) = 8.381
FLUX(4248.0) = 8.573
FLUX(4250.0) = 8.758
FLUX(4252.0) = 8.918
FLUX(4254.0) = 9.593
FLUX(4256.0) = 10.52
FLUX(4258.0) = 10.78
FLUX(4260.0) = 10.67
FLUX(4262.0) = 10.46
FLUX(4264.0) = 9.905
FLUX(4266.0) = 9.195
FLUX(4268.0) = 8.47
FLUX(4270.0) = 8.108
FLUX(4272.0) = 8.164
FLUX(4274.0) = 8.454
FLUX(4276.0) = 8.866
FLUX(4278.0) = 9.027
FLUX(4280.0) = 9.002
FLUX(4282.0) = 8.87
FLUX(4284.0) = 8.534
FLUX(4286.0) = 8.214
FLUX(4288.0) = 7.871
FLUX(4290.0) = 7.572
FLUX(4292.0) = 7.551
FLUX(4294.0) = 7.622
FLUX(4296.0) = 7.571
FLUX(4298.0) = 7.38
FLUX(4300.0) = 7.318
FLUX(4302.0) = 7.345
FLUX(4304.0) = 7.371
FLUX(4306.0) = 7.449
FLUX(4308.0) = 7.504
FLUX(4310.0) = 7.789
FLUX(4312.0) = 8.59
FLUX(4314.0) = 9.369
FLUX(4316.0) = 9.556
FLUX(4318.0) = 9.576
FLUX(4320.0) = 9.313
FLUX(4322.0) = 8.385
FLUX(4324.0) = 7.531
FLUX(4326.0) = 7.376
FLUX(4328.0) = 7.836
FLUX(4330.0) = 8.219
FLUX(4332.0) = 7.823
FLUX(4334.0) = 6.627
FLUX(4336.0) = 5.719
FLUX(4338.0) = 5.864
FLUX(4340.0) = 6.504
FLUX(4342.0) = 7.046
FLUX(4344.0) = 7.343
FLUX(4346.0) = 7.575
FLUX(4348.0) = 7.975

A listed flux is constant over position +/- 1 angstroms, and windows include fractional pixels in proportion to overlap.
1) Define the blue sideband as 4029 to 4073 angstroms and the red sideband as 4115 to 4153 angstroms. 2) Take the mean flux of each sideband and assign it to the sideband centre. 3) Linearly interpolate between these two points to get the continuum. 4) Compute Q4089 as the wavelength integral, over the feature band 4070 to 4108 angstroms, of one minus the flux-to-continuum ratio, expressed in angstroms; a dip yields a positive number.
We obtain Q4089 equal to 2.6 angstroms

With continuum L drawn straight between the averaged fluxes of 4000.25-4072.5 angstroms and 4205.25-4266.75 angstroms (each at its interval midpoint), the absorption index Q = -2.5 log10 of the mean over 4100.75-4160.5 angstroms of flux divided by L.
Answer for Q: 0.10 mag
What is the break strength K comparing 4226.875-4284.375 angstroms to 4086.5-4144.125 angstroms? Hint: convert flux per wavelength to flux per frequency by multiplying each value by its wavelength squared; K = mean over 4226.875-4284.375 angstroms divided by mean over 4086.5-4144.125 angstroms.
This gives 1.21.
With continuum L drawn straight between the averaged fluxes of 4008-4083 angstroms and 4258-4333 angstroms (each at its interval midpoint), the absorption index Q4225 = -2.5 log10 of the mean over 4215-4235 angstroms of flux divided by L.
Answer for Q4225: 0.04 mag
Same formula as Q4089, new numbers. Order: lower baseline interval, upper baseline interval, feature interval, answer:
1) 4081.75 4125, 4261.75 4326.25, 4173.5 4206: -1.4 angstroms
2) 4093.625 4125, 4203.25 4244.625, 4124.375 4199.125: -4.5 angstroms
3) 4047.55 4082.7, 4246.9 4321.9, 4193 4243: 1.6 angstroms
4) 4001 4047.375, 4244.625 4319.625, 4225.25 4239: 0.3 angstroms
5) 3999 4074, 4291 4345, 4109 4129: 1.2 angstroms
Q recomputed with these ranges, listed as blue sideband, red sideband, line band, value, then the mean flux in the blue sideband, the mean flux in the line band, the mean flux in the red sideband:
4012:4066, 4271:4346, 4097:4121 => 0.191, 8.99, 7.3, 7.89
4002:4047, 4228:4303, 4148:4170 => 0.057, 8.99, 8.35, 8.66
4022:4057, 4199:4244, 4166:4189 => 0.057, 8.97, 8.09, 8.39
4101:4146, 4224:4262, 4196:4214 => 0.047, 7.99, 8.31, 9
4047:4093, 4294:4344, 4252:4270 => -0.226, 8.77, 9.79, 7.7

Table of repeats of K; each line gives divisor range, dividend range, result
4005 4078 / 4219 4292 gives 1.10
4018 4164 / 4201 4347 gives 1.07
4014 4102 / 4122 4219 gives 1.01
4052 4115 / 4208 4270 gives 1.16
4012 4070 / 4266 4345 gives 1.00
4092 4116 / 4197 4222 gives 1.21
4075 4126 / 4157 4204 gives 1.09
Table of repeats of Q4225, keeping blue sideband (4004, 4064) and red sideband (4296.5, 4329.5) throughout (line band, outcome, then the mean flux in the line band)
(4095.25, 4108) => 0.25 mag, 6.9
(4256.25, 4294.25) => -0.08 mag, 8.86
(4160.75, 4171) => 0.05 mag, 8.16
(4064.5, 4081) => 0.01 mag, 8.7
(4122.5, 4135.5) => 0.04 mag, 8.35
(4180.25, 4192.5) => 0.00 mag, 8.5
